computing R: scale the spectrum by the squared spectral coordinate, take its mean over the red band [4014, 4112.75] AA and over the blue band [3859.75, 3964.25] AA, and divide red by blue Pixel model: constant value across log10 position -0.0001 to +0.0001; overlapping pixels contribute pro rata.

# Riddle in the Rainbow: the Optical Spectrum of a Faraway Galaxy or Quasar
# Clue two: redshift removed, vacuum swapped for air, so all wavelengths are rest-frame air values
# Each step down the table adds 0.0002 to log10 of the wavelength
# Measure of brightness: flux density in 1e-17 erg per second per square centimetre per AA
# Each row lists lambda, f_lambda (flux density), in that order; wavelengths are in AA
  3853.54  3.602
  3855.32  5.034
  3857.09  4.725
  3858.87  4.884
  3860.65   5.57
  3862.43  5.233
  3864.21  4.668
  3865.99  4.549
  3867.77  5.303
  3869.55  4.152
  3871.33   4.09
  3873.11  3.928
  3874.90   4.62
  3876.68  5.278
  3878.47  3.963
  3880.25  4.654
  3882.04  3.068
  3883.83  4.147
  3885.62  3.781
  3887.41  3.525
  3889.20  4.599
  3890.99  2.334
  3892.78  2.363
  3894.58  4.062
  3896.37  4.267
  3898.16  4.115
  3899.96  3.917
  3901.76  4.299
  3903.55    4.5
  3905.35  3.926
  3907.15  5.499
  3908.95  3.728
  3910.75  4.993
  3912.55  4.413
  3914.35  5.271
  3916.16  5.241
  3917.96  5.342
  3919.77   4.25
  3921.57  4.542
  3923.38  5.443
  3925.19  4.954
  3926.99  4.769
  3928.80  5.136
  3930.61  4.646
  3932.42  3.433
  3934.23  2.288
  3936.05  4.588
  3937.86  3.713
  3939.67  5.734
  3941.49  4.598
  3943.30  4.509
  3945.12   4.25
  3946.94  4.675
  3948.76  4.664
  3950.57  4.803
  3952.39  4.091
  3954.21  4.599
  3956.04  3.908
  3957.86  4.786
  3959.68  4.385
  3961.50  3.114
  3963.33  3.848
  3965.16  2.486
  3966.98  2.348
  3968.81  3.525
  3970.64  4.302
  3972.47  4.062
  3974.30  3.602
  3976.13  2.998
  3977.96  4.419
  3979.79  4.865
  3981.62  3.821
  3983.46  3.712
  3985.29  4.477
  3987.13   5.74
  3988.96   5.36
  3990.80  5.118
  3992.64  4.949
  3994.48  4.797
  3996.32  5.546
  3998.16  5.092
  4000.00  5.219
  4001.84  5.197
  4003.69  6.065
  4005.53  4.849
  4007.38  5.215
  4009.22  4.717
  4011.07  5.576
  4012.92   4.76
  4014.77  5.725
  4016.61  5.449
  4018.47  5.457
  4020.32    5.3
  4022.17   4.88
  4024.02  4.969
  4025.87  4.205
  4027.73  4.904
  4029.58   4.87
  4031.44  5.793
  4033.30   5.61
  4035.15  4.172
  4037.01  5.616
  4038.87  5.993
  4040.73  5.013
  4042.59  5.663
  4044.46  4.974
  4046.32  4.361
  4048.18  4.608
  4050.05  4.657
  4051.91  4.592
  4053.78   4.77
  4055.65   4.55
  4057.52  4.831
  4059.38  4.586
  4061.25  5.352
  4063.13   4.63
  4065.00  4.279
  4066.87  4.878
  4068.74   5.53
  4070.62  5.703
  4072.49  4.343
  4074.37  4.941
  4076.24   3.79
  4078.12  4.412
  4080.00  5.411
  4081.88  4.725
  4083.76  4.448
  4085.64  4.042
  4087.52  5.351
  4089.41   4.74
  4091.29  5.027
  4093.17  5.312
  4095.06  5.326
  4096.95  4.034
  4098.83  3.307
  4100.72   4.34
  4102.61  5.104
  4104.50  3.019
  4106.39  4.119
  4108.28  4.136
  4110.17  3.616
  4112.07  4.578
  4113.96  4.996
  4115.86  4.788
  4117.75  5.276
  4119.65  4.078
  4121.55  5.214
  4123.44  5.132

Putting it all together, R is 1.18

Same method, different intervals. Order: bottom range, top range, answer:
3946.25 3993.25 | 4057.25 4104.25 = 1.19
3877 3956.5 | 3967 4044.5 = 1.18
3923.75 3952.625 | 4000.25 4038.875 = 1.21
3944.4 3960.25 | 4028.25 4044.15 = 1.24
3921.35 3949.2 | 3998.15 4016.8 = 1.22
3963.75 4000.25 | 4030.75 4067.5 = 1.19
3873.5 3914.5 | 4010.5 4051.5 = 1.33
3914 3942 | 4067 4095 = 1.14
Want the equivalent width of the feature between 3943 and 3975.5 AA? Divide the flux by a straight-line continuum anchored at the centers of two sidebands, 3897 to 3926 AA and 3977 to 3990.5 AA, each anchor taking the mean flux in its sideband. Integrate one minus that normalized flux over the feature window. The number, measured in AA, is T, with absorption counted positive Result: 4.68 AA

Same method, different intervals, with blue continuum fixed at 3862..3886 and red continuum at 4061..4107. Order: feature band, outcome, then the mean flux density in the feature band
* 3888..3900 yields 2.1 AA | 3.64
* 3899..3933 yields -1.7 AA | 4.66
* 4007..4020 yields -2.1 AA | 5.27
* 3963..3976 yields 3.2 AA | 3.41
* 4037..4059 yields -1.6 AA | 4.93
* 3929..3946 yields 0.9 AA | 4.23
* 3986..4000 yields -2.1 AA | 5.22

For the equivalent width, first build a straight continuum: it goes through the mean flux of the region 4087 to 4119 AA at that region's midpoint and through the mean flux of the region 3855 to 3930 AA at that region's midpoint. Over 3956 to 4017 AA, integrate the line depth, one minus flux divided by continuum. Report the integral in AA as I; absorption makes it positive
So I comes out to -0.7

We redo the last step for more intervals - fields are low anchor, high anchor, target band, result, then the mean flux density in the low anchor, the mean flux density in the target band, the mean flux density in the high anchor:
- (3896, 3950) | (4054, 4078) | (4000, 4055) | -4.6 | 4.53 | 5.1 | 4.77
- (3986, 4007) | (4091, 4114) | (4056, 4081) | -1.0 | 5.26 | 4.82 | 4.34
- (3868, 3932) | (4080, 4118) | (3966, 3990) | 1.7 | 4.34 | 4.1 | 4.52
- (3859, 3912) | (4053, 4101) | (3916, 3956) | -1.4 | 4.26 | 4.53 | 4.72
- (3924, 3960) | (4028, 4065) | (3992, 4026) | -2.9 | 4.44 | 5.18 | 4.96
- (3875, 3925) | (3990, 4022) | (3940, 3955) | 0.5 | 4.29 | 4.57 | 5.23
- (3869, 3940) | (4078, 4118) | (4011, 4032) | -3.3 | 4.28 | 5.13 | 4.54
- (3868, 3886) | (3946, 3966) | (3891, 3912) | 0.6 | 4.22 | 4.08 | 4.13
